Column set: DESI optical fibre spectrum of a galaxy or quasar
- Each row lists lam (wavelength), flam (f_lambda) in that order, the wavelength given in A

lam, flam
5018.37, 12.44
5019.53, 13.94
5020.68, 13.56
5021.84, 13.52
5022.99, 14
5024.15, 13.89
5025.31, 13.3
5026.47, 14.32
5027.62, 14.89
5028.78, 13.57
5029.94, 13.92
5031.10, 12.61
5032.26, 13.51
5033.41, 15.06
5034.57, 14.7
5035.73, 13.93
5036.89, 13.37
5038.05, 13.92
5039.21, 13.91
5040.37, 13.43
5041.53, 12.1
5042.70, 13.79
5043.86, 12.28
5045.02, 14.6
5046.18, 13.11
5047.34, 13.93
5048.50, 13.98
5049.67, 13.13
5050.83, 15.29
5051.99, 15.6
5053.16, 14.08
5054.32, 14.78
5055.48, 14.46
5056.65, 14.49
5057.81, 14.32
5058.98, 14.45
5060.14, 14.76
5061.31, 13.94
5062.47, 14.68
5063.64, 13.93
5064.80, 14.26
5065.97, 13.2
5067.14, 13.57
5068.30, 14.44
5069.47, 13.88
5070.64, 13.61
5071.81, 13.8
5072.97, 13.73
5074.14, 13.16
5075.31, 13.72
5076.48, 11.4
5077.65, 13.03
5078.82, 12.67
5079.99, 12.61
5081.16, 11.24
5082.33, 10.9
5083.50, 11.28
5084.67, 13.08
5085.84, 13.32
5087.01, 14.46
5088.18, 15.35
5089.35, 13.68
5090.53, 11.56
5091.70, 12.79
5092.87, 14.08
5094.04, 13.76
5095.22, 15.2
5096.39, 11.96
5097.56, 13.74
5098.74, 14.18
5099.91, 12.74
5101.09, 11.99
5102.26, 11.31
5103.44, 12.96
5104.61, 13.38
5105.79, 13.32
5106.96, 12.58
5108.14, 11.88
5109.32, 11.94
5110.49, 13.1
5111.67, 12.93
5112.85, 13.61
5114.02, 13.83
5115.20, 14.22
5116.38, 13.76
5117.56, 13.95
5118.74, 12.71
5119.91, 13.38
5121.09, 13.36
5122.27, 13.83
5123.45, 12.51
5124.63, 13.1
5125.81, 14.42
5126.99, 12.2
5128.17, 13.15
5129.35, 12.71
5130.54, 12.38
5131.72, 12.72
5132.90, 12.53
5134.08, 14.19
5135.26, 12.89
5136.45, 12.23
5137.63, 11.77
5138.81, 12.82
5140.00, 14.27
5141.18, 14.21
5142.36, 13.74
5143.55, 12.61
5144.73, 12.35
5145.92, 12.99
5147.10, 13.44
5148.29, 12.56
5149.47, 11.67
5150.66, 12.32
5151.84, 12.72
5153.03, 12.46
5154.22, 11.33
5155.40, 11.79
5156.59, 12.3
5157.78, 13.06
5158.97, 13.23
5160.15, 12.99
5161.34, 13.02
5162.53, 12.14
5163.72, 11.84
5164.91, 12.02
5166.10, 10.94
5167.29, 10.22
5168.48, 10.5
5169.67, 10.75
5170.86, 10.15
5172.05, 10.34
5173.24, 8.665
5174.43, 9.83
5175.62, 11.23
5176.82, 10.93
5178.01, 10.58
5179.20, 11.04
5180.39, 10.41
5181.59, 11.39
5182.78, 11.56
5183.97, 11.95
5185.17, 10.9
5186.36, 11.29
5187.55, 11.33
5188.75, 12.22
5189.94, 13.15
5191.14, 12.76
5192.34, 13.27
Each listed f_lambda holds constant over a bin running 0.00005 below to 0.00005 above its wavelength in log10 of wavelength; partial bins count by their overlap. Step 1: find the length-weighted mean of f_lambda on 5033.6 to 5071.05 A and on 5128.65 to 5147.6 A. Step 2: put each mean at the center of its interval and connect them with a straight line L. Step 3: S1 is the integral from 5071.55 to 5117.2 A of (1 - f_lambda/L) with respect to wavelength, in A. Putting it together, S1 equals 1.6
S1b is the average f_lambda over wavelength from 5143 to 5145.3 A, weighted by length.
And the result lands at 12.5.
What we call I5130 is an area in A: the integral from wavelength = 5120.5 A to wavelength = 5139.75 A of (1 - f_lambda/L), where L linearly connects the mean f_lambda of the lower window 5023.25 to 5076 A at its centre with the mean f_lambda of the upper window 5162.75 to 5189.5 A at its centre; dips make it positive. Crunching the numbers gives -1.5 A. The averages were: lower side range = 13.9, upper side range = 10.9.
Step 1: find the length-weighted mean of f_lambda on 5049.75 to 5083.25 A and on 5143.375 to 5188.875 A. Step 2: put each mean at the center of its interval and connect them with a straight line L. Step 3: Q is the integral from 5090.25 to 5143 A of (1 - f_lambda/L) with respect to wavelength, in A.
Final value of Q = -2.1 A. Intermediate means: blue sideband 13.7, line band 13.1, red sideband 11.6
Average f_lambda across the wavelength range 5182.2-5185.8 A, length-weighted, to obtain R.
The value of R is 11.5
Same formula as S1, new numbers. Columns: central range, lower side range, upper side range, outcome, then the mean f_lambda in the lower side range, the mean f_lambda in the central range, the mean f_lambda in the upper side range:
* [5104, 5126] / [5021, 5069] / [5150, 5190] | -1.2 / 14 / 13.2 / 11.5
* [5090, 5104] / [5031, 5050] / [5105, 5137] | 0.2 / 13.6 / 13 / 13.1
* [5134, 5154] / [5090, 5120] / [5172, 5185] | -1.7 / 13.1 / 12.8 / 10.7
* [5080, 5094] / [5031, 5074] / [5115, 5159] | 0.7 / 14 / 12.9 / 12.9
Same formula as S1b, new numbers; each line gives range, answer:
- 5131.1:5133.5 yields 12.7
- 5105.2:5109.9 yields 12.4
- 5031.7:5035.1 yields 14.5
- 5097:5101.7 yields 13.1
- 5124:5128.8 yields 13.2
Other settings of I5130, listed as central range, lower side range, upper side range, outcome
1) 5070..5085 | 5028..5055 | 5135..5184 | 0.71 A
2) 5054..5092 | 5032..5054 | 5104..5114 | -0.03 A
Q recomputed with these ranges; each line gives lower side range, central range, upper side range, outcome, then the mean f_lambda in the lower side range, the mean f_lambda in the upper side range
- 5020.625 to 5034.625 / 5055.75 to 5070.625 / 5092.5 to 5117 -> -0.6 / 13.9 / 13.2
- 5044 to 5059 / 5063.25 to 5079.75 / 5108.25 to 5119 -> 0.6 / 14.3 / 13.3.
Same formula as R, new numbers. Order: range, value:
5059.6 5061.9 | 14.3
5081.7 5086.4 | 12.1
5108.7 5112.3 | 12.7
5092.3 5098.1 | 13.8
